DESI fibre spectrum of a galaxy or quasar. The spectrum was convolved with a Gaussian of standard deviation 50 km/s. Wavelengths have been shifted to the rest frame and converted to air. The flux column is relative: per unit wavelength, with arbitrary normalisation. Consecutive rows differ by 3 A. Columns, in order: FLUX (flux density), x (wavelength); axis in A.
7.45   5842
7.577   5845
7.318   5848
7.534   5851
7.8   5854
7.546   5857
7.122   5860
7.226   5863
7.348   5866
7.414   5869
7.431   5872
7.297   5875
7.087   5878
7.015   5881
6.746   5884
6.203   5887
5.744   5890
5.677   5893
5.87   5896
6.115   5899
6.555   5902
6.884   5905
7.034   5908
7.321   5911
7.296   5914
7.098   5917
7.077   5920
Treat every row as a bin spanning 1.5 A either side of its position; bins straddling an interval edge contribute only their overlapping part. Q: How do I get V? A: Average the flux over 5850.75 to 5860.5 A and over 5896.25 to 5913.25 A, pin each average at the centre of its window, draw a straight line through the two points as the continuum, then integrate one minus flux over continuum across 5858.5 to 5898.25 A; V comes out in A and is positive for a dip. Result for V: 2.2 A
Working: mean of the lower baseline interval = 7.54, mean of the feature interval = 6.77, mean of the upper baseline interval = 6.74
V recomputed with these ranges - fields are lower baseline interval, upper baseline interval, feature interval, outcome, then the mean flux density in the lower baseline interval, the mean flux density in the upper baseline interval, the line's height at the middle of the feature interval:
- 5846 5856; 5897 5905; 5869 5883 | -0.5 A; 7.55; 6.41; 6.98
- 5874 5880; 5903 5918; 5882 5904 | 3.0 A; 7.17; 7.11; 7.14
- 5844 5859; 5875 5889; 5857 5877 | -0.5 A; 7.54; 6.78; 7.16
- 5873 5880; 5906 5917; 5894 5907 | 1.5 A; 7.2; 7.19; 7.19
